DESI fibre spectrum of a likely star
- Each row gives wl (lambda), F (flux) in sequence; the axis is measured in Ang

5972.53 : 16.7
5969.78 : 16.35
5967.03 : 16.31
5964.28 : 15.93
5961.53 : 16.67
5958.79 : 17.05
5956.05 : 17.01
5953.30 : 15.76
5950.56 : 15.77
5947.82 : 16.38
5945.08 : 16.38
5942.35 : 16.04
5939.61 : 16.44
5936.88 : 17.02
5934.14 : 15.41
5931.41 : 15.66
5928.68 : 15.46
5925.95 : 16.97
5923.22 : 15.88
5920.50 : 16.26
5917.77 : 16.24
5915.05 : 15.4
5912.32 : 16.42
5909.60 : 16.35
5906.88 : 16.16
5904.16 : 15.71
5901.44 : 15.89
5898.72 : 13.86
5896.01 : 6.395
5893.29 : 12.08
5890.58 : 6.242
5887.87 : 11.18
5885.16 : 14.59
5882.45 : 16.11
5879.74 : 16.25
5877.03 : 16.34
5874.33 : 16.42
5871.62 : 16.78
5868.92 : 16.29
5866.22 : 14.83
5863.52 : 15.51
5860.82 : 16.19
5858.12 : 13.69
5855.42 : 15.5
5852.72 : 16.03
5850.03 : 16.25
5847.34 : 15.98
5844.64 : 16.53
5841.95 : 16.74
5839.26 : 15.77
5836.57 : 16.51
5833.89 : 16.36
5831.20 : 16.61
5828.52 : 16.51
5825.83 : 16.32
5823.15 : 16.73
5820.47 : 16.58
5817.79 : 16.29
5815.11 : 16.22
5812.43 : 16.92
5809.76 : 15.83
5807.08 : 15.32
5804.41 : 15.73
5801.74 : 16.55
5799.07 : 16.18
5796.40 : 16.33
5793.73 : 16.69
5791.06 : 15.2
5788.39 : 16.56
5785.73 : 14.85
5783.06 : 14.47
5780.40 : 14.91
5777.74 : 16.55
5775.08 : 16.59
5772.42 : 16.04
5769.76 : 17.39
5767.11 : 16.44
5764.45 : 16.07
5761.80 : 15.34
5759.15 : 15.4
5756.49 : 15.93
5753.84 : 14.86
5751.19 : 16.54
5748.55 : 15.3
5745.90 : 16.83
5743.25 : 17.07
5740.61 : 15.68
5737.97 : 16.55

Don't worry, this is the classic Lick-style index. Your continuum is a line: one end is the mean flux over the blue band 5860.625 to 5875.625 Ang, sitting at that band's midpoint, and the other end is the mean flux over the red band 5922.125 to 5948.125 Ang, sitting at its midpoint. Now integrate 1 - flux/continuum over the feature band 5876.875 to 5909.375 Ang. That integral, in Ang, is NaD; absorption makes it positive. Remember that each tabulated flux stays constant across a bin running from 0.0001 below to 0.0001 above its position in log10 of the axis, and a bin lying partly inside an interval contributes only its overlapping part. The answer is 5.38 Ang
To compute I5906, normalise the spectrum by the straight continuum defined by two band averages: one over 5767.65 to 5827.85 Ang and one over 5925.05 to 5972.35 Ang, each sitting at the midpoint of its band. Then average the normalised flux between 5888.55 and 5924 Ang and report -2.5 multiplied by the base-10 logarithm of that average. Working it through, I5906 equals 0.16 mag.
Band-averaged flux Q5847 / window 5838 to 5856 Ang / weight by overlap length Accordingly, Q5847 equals 16.1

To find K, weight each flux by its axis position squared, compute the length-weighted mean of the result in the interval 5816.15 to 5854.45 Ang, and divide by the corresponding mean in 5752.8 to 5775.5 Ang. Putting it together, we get 1.05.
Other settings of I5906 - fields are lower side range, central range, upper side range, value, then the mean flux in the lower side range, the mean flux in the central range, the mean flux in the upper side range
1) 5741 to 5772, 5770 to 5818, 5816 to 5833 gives 0.022 mag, 16.1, 16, 16.5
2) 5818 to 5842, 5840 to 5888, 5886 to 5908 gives -0.107 mag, 16.4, 15.7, 12.2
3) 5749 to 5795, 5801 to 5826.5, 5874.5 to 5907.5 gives -0.086 mag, 15.9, 16.2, 13.4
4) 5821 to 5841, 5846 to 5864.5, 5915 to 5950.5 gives 0.051 mag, 16.4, 15.6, 16.1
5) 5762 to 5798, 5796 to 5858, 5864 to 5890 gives -0.042 mag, 16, 16.2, 15.2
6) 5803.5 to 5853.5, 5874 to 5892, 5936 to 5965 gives 0.189 mag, 16.3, 13.7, 16.4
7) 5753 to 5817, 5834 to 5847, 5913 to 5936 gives -0.027 mag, 15.9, 16.4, 15.9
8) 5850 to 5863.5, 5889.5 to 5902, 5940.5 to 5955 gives 0.421 mag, 15.5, 10.7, 16.1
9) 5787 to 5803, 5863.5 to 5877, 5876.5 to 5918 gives -0.106 mag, 16.2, 16.1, 14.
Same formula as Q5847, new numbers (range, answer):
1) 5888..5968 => 15.2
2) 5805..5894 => 15.5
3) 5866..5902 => 13.7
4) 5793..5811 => 16.1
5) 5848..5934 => 15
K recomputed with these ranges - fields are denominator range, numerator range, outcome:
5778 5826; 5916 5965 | 1.06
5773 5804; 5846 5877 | 1.02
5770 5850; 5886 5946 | 0.94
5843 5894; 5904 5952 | 1.10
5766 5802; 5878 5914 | 0.89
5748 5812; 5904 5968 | 1.07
